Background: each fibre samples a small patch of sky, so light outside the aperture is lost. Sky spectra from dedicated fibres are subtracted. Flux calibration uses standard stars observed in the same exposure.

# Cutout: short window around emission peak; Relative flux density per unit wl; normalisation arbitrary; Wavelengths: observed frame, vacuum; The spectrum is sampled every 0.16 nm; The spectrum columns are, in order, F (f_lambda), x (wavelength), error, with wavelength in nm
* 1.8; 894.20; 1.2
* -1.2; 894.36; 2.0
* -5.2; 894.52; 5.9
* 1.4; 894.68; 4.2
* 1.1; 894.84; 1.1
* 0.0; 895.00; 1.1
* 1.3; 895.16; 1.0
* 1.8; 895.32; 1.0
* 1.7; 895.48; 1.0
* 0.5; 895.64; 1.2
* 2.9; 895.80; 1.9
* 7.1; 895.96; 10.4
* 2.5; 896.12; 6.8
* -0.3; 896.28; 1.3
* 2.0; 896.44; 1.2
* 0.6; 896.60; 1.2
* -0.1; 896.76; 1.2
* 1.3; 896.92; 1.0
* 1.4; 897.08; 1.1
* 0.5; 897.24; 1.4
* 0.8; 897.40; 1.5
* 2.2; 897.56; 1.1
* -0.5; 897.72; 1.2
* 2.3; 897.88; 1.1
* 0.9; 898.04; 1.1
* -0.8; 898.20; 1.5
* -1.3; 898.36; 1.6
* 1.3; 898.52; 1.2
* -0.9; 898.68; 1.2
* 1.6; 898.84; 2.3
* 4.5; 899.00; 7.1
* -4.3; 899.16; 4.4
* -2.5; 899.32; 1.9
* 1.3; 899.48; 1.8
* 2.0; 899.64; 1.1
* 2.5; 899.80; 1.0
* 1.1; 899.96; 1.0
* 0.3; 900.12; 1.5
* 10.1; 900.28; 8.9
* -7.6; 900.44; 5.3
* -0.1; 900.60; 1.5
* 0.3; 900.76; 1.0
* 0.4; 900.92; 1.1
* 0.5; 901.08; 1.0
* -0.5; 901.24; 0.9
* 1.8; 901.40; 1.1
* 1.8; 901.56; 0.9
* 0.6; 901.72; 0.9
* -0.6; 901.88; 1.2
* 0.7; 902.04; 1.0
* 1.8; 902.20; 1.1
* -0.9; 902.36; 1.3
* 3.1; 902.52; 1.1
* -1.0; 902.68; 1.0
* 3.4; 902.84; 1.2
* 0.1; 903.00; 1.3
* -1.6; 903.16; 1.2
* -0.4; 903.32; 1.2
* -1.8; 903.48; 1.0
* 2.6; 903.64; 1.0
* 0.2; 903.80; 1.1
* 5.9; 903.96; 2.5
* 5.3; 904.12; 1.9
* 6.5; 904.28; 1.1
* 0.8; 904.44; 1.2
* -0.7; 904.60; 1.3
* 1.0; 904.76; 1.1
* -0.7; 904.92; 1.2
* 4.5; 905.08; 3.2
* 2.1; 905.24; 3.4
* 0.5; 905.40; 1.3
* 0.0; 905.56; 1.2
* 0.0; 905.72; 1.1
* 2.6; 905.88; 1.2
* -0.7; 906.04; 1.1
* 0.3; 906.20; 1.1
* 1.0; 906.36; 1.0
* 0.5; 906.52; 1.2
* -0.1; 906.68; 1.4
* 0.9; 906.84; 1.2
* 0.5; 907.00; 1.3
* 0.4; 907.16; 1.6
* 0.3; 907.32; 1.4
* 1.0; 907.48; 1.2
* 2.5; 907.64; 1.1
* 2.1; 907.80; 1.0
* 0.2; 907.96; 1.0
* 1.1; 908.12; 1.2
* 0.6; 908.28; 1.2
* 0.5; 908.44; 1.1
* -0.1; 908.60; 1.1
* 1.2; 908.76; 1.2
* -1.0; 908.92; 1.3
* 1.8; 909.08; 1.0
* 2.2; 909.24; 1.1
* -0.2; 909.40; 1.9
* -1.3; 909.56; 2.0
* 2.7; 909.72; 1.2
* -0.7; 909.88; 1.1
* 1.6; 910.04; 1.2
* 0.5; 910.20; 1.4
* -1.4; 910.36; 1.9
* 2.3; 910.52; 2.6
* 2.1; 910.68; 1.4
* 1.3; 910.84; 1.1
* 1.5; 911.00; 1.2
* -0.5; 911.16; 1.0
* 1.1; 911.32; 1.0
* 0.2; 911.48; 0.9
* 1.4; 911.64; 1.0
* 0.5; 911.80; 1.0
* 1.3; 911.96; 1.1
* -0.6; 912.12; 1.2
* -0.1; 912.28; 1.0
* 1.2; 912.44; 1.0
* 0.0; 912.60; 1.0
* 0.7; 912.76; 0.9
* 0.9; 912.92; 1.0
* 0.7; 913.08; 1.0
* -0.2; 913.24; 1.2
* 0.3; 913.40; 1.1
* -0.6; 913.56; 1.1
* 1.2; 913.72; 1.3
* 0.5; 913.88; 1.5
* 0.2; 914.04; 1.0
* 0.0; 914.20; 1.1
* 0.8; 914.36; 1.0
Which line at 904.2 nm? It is Hbeta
